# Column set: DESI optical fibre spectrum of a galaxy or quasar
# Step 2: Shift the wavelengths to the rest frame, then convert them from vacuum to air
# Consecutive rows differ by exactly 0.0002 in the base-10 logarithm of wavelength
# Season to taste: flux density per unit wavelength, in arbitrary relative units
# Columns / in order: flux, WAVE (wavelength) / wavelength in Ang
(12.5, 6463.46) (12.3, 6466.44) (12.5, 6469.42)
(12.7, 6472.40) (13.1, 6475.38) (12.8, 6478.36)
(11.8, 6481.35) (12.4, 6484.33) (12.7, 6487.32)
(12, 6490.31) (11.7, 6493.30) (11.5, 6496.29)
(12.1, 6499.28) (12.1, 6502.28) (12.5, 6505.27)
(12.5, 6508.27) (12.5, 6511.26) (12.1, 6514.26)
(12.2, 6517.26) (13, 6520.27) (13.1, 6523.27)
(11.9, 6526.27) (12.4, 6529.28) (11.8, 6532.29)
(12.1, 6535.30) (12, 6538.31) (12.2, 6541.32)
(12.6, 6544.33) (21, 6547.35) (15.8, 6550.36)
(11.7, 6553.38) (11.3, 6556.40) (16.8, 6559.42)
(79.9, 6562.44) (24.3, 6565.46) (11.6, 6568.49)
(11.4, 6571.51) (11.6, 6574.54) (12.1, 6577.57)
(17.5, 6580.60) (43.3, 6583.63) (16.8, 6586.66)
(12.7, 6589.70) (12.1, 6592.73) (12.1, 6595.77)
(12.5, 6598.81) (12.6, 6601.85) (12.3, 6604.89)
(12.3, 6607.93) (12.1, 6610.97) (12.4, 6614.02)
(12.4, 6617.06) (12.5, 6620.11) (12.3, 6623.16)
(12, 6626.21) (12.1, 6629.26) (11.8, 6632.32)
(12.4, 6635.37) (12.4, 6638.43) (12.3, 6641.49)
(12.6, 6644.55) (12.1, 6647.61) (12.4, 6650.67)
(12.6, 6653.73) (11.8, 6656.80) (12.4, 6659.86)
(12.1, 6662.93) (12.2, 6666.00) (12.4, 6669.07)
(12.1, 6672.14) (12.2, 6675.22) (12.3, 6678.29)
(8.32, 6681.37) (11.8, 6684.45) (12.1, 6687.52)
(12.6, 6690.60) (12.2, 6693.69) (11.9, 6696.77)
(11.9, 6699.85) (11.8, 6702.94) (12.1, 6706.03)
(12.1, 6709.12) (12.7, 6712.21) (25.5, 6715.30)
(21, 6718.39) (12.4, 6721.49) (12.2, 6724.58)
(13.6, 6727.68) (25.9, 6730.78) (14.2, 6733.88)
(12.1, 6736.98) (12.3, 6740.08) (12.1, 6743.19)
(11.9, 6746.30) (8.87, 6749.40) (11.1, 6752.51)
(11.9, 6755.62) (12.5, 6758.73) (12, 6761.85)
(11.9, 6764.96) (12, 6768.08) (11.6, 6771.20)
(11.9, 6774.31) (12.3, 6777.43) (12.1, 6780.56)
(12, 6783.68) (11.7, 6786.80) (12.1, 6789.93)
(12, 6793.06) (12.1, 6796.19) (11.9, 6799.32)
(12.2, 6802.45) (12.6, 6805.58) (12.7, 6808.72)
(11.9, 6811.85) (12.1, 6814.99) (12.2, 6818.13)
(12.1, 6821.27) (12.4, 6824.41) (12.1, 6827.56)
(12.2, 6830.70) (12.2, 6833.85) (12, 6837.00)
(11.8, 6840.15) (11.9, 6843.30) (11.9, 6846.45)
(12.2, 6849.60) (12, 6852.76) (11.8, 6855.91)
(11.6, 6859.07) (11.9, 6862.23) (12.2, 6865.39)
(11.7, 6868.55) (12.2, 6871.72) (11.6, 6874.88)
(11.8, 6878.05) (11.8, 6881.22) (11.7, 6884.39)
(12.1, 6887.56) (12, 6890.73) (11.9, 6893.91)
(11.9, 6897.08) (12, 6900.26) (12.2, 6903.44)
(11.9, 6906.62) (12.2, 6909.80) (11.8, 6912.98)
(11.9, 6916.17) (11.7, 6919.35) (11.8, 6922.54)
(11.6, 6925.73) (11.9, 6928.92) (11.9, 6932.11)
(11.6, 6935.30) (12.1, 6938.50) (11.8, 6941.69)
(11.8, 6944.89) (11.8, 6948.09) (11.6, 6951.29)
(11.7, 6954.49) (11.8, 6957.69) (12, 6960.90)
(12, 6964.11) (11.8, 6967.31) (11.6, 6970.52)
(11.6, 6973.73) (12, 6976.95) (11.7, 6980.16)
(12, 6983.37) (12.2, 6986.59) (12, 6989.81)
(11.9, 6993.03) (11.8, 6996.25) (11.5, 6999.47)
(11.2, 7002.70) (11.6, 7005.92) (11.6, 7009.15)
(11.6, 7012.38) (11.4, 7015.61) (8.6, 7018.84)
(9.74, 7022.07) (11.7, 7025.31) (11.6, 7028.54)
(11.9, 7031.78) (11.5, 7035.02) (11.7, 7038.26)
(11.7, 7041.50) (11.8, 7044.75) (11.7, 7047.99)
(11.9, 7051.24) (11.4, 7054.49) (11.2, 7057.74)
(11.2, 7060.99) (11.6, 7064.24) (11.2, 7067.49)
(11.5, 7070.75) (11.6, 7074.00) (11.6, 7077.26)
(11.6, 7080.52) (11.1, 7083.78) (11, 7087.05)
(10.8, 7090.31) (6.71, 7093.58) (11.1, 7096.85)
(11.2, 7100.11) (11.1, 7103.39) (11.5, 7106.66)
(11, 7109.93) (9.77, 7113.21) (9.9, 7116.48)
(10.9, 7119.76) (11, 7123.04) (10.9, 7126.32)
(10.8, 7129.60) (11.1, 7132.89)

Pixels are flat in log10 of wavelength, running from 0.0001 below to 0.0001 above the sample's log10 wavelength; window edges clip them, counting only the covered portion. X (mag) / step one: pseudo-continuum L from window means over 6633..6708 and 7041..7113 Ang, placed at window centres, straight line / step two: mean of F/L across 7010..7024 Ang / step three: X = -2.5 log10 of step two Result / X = 0.08 mag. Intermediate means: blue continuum 12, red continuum 11.1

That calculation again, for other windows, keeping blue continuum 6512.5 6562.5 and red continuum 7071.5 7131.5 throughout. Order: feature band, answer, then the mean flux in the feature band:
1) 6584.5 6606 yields 0.07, 13.9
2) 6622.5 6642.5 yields 0.19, 12.2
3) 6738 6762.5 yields 0.18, 11.6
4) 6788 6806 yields 0.10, 12.1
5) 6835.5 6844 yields 0.09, 11.9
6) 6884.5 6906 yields 0.04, 12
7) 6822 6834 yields 0.07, 12.2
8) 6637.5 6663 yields 0.17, 12.3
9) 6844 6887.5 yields 0.07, 11.9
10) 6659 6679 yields 0.17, 12.2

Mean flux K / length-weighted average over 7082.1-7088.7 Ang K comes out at 11.1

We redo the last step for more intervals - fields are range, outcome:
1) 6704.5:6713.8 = 12.4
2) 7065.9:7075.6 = 11.4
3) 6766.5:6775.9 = 11.8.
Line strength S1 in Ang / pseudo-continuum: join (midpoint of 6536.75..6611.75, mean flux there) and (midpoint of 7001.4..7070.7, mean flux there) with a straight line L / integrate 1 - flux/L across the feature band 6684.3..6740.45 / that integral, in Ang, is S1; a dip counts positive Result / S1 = 5.0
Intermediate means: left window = 17.7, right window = 11.3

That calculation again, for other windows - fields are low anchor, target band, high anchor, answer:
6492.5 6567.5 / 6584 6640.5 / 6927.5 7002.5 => 7.83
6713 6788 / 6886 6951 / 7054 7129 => 1.85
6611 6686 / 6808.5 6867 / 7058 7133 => -2.41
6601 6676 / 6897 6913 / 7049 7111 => -0.67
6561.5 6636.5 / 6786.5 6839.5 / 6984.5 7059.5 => 6.85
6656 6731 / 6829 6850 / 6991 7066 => 0.76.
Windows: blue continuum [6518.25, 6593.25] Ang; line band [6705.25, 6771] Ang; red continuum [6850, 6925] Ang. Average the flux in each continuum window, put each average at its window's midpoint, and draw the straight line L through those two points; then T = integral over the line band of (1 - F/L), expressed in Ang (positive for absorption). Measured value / 3.36 Ang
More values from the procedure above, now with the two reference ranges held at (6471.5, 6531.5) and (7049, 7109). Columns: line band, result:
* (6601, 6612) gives -0.19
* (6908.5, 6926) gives -0.63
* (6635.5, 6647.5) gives -0.35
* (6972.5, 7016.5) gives -1.81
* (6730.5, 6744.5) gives -3.06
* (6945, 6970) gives -1.01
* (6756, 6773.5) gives -0.33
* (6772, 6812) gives -1.39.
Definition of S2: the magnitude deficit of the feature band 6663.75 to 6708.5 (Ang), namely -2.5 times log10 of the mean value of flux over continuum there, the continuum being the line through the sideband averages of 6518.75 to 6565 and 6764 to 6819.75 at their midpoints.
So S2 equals 0.22 mag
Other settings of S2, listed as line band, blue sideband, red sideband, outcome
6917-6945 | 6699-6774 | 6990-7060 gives 0.027 mag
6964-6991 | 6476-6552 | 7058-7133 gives -0.057 mag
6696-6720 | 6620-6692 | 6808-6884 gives -0.236 mag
